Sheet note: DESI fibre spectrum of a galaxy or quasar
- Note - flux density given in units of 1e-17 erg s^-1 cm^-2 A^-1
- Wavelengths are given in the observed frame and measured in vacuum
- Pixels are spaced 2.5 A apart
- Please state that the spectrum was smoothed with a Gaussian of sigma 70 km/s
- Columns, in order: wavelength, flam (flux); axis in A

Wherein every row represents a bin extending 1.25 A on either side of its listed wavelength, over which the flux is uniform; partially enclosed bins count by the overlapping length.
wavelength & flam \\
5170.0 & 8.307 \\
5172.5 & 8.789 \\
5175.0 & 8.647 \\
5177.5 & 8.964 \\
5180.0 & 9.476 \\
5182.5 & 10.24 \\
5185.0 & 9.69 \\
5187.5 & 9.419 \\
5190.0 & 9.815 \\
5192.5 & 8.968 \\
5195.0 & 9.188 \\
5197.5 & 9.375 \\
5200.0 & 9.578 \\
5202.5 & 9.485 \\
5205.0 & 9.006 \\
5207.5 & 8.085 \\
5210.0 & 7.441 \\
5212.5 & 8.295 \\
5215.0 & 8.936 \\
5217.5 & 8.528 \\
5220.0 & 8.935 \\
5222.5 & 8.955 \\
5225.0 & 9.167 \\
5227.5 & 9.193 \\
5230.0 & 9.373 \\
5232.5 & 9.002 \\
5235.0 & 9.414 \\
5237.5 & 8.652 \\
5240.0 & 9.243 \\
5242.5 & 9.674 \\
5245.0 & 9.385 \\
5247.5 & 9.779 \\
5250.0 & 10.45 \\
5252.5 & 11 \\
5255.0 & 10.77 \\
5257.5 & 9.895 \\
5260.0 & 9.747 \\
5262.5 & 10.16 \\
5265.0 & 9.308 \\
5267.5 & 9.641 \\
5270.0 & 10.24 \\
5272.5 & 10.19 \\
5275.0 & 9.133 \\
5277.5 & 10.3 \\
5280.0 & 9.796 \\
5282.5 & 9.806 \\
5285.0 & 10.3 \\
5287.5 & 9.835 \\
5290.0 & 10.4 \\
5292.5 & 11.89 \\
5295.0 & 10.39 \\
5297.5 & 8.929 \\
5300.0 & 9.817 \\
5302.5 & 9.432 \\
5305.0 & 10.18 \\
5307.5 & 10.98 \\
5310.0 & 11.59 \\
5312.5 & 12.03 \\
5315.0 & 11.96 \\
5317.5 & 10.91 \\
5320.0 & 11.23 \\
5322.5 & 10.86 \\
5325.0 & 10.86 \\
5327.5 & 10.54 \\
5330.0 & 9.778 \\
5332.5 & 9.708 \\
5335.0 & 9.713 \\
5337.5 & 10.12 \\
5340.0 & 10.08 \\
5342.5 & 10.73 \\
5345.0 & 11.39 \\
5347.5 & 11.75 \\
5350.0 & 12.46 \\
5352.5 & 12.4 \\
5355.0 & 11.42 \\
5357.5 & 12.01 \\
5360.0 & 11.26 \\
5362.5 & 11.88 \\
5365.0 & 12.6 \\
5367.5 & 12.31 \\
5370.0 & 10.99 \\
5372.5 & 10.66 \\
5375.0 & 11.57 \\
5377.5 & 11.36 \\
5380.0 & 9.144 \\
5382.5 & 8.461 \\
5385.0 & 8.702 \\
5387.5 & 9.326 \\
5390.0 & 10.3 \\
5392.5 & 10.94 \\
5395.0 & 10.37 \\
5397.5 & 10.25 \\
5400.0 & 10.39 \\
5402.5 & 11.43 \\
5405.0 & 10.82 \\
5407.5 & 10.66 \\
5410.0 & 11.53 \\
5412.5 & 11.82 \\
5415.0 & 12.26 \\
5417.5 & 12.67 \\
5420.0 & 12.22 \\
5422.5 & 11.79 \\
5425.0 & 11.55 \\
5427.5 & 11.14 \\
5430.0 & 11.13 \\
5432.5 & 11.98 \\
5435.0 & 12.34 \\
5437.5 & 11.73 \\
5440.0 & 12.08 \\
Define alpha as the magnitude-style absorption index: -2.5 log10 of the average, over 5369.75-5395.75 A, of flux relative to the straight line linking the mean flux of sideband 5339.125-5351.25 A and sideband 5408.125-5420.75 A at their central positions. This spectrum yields 0.16 mag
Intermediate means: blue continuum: 11.3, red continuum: 12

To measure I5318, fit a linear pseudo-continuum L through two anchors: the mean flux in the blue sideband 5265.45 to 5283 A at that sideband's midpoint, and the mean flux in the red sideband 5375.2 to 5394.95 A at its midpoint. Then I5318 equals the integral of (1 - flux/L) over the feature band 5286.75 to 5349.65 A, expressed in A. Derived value -4.94 A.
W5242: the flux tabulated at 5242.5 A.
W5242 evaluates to 9.674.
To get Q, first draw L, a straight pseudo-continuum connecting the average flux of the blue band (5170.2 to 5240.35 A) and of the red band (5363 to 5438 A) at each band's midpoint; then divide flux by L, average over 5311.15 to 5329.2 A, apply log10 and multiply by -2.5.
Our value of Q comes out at -0.09 mag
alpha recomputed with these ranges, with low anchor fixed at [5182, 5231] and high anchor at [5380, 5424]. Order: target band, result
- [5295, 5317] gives -0.071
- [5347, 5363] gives -0.149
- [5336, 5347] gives -0.041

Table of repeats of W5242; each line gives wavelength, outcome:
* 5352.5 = 12.4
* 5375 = 11.57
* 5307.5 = 10.98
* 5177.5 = 8.964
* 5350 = 12.46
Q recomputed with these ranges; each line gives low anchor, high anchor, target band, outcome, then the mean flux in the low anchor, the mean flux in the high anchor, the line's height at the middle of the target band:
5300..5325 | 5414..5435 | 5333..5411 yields 0.06 mag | 11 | 11.9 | 11.4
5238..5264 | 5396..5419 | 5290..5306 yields 0.03 mag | 9.96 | 11.3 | 10.4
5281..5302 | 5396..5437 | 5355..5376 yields -0.07 mag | 10.1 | 11.5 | 10.9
